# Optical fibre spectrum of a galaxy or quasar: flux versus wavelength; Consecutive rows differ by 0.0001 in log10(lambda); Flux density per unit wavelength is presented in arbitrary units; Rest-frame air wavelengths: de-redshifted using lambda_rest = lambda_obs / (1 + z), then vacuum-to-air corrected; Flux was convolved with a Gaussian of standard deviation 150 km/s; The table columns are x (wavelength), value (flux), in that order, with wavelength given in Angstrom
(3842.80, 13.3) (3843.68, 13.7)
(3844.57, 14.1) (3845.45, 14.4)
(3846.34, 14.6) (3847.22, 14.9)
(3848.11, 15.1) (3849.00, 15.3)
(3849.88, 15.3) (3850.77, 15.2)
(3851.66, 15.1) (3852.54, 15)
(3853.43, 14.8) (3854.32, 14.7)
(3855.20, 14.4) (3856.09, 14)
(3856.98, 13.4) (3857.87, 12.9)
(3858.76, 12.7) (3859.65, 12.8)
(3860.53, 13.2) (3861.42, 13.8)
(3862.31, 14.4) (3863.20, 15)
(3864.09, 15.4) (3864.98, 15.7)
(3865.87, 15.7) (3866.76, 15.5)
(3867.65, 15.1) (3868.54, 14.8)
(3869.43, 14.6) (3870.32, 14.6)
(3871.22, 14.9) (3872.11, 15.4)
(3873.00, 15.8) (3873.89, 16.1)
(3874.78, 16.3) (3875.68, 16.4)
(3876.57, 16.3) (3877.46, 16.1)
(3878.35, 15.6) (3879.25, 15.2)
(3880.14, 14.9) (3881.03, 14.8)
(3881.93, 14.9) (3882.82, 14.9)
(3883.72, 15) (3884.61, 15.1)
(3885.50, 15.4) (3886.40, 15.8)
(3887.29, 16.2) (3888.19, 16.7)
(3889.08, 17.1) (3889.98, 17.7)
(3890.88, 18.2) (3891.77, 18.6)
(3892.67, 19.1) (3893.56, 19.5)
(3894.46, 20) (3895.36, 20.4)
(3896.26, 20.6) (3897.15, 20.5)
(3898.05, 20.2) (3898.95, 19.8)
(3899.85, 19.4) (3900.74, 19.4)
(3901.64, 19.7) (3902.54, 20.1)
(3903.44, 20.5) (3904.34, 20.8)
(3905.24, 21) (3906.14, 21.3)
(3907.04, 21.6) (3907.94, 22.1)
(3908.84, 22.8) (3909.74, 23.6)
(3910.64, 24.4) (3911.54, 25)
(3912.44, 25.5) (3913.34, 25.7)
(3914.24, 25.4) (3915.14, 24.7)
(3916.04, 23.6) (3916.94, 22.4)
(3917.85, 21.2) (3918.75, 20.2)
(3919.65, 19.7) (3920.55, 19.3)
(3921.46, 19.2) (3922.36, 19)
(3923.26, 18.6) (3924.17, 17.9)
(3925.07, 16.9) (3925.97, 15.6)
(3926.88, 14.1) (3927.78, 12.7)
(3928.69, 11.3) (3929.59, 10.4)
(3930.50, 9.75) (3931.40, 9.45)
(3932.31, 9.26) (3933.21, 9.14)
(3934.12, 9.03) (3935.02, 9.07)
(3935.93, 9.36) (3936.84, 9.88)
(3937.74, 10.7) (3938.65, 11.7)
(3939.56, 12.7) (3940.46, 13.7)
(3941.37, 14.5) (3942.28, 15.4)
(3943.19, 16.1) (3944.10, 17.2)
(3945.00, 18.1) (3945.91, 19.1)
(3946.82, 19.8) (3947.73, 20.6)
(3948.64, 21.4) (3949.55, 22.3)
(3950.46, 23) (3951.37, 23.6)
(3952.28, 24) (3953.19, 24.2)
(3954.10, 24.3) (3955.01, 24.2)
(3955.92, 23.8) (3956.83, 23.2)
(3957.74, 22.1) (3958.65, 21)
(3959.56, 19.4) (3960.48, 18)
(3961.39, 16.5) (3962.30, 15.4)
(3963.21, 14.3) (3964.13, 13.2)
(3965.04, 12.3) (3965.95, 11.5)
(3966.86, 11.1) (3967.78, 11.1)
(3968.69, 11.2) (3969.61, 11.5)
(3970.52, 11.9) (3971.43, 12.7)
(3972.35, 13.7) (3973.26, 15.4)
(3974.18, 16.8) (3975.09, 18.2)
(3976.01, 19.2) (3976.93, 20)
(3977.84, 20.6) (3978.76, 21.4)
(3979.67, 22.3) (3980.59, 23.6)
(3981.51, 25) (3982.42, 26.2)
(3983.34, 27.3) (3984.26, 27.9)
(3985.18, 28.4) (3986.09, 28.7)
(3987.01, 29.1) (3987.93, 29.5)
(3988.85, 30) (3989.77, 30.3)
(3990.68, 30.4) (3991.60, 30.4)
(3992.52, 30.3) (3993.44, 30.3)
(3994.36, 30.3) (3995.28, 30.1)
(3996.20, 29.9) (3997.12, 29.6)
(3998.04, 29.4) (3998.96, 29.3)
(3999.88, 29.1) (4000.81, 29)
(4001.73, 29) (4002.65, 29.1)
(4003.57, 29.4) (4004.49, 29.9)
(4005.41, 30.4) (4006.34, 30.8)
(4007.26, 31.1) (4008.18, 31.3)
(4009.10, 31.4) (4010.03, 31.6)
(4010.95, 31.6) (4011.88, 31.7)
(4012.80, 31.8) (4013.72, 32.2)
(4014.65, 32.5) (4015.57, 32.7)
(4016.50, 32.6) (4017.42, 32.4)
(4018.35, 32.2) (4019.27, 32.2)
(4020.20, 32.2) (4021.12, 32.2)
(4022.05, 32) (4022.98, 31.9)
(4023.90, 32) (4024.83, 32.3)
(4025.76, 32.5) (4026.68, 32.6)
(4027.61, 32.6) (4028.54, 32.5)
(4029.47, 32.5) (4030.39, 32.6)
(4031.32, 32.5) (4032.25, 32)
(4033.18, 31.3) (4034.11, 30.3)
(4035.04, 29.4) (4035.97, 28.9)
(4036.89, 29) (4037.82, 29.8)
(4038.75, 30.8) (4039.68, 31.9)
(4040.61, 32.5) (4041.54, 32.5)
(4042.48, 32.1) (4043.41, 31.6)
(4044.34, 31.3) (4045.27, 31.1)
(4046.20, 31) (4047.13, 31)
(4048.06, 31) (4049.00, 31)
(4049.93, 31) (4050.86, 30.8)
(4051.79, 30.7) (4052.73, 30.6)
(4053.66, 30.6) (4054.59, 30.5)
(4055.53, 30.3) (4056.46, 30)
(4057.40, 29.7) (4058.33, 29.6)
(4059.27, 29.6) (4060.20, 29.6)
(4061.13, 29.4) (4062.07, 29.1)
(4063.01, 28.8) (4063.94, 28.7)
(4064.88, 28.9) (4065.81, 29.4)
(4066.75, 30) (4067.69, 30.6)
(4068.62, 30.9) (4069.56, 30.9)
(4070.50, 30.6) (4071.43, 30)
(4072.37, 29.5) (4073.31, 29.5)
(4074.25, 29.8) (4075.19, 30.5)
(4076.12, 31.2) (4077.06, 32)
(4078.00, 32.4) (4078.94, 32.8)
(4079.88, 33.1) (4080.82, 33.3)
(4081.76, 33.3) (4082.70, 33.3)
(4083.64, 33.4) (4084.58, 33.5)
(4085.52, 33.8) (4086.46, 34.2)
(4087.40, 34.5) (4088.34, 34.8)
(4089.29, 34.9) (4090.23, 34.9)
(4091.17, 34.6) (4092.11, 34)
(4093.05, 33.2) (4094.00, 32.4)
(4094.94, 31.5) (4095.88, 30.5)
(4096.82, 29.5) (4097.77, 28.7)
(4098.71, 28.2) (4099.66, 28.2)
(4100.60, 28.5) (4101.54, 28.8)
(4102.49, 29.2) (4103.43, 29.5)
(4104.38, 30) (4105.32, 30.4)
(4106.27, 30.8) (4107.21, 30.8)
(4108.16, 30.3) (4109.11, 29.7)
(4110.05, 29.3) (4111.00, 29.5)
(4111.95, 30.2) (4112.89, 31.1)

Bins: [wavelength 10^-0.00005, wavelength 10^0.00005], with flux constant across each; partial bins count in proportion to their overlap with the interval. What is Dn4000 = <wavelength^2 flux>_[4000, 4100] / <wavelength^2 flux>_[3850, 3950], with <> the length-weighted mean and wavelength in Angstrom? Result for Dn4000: 2.0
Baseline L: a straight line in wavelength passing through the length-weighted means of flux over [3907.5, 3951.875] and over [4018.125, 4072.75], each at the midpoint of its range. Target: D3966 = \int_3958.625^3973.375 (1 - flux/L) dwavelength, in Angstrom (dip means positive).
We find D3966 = 5.26 Angstrom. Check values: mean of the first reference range 17.5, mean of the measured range 13.9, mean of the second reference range 30.9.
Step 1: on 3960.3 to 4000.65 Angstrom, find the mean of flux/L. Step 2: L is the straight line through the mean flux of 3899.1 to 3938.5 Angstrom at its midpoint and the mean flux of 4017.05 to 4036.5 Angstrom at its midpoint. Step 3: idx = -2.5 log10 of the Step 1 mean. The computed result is 0.18 mag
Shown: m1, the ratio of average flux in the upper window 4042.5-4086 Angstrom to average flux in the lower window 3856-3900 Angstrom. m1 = 1.91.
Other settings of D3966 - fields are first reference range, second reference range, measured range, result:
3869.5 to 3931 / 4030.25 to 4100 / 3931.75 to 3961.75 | 6.4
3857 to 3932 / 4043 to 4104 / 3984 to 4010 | -4.7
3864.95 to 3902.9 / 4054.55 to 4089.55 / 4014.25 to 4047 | -4.3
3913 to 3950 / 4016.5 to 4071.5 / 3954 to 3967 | 1.2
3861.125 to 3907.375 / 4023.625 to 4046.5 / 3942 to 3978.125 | 9.4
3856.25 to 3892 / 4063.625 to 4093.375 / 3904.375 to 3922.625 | -3.8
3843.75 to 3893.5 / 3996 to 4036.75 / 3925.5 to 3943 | 8.5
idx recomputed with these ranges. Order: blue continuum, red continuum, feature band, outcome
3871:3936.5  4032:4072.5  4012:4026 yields -0.17 mag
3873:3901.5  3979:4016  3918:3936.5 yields 0.46 mag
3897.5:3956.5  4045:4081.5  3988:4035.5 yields -0.20 mag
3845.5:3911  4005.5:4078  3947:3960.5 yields 0.05 mag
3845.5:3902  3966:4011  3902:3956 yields 0.11 mag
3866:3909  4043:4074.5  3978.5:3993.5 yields -0.12 mag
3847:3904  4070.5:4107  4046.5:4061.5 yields -0.05 mag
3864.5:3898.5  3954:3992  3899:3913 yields -0.23 mag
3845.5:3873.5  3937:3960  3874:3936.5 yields -0.05 mag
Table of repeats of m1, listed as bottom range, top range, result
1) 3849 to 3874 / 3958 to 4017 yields 1.68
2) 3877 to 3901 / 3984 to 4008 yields 1.70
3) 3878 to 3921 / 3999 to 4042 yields 1.59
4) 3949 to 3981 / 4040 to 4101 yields 1.72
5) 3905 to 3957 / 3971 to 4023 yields 1.53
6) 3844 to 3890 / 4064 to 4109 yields 2.08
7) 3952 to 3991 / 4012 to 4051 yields 1.55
